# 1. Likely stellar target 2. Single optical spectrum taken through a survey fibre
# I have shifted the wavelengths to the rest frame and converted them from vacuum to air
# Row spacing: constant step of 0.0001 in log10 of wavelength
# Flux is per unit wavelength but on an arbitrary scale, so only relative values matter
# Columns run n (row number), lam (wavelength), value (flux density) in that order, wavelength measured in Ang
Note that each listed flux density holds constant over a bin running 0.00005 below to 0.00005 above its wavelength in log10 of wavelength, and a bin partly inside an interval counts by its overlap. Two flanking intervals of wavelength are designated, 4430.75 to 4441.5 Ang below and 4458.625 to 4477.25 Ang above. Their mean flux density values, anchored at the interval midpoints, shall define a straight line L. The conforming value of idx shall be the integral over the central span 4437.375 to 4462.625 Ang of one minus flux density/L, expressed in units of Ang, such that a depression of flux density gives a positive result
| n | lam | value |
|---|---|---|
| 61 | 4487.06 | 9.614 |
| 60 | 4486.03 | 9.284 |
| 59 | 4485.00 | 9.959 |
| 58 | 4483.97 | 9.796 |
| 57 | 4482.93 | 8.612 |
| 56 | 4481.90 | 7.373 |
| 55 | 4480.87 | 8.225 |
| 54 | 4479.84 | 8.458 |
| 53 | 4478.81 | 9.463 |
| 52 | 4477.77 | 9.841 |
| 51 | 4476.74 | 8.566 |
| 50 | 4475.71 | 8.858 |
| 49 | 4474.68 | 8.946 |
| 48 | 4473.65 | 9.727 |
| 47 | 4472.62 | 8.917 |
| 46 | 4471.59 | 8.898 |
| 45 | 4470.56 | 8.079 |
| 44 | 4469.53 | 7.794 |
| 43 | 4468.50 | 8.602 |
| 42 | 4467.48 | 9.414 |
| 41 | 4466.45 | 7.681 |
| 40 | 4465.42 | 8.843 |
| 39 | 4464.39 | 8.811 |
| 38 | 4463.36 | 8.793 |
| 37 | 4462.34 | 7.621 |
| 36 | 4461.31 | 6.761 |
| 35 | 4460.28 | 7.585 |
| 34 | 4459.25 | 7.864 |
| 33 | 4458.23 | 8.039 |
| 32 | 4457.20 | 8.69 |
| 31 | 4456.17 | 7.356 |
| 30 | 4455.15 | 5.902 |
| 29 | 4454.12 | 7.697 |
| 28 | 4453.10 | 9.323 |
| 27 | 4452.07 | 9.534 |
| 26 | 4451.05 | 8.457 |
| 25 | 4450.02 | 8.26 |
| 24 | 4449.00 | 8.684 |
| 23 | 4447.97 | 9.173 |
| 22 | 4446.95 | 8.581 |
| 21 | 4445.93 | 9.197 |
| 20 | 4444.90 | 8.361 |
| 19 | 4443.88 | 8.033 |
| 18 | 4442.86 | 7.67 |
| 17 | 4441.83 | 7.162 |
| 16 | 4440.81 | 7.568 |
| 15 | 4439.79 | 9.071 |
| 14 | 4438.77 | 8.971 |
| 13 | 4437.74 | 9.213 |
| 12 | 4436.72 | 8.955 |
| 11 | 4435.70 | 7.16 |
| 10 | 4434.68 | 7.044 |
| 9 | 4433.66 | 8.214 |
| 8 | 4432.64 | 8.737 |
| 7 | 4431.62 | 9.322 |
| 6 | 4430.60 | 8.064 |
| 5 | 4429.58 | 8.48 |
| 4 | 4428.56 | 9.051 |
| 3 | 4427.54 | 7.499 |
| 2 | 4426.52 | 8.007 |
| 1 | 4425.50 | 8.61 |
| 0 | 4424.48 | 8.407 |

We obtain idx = 0.7 Ang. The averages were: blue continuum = 8.4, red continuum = 8.43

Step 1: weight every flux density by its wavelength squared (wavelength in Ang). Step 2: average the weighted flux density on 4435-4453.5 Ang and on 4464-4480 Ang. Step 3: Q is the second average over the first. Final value 1.05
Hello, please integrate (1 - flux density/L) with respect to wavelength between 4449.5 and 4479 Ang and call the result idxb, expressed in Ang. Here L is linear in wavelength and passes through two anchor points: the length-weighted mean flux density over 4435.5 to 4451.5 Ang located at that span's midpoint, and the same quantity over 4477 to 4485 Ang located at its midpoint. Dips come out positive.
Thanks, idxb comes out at 0.91 Ang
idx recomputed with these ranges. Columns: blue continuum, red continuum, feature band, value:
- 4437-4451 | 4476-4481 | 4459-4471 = 0.8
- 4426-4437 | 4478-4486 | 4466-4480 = -0.1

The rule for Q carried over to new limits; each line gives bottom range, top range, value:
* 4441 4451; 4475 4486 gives 1.09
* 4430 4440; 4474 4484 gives 1.06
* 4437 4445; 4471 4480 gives 1.12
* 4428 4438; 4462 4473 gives 1.03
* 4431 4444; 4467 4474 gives 1.08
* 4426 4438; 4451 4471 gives 0.99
